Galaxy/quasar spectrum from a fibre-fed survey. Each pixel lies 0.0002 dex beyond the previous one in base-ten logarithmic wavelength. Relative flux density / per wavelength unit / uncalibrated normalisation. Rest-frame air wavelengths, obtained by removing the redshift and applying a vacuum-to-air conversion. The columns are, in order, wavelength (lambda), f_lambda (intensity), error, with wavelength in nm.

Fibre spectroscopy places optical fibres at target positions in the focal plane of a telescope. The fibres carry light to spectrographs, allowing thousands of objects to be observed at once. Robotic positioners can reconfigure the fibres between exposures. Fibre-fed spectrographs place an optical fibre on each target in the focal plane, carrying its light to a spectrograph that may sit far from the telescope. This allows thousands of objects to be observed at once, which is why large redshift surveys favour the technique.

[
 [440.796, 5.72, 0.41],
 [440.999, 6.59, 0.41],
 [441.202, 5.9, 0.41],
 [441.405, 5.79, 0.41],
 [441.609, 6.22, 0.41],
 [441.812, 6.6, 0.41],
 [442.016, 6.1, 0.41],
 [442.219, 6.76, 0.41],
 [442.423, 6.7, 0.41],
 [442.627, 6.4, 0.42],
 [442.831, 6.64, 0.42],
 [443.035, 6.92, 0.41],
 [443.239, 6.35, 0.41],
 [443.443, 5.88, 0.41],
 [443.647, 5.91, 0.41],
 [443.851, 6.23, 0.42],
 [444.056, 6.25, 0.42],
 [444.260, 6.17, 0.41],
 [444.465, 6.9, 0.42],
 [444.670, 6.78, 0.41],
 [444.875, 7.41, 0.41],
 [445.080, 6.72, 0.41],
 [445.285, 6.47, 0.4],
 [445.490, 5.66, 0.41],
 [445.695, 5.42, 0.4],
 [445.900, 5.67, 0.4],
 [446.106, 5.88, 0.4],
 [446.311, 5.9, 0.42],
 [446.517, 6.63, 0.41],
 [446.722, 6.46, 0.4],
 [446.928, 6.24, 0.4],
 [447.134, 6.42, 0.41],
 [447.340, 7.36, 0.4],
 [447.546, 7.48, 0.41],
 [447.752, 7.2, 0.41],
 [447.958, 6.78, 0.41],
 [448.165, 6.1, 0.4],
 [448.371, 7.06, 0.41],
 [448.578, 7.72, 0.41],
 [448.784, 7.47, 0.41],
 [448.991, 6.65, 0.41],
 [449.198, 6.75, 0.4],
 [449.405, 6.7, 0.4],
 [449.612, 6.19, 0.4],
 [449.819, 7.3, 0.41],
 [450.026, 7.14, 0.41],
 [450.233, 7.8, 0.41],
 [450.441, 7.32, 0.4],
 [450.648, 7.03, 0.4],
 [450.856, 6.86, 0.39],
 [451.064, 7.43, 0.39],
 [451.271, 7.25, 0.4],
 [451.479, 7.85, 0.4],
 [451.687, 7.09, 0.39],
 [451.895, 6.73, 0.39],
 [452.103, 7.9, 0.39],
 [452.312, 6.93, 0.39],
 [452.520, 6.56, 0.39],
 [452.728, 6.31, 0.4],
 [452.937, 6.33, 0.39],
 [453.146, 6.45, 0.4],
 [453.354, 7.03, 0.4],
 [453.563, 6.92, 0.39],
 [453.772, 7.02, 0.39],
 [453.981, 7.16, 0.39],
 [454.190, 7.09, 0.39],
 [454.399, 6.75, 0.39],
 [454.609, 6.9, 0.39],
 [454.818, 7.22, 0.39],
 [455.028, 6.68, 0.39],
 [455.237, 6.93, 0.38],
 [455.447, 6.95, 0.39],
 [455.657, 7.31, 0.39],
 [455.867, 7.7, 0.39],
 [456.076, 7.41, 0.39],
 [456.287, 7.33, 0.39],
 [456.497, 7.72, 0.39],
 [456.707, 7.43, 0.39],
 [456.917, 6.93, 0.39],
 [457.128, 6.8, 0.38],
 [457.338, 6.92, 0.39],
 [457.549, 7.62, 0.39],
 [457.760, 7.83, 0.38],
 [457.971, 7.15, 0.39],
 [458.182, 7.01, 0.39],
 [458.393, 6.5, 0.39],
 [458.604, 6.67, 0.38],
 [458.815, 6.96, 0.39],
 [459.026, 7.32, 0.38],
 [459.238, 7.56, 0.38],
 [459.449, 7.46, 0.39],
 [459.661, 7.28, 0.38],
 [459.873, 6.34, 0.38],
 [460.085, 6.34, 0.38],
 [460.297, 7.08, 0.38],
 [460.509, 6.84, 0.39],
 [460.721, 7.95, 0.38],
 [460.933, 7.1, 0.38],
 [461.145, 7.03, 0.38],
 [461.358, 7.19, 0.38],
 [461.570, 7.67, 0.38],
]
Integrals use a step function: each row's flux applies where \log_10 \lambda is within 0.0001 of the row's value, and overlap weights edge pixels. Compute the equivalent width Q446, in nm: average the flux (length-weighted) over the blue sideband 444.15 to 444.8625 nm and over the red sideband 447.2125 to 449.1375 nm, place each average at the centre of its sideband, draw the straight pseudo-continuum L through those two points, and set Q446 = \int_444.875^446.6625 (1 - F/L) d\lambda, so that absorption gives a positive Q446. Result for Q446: 0.18 nm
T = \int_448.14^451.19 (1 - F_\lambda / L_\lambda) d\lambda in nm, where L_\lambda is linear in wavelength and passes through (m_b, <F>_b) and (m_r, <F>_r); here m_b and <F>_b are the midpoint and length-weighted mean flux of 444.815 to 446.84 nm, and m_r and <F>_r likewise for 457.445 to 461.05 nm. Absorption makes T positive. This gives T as -0.28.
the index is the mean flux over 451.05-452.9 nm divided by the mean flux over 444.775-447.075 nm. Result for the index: 1.14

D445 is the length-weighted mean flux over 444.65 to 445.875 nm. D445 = 6.34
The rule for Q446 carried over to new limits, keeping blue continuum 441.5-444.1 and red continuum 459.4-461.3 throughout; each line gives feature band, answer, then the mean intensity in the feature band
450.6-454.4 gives -0.14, 6.99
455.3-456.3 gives -0.07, 7.32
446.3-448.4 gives -0.05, 6.72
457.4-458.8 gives -0.03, 7.11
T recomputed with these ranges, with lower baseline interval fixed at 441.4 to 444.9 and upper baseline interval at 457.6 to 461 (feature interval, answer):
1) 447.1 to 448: -0.07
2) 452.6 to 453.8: 0.03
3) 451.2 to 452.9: -0.06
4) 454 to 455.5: -0.01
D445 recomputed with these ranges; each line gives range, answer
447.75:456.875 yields 7.05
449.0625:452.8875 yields 7.05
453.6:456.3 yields 7.1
